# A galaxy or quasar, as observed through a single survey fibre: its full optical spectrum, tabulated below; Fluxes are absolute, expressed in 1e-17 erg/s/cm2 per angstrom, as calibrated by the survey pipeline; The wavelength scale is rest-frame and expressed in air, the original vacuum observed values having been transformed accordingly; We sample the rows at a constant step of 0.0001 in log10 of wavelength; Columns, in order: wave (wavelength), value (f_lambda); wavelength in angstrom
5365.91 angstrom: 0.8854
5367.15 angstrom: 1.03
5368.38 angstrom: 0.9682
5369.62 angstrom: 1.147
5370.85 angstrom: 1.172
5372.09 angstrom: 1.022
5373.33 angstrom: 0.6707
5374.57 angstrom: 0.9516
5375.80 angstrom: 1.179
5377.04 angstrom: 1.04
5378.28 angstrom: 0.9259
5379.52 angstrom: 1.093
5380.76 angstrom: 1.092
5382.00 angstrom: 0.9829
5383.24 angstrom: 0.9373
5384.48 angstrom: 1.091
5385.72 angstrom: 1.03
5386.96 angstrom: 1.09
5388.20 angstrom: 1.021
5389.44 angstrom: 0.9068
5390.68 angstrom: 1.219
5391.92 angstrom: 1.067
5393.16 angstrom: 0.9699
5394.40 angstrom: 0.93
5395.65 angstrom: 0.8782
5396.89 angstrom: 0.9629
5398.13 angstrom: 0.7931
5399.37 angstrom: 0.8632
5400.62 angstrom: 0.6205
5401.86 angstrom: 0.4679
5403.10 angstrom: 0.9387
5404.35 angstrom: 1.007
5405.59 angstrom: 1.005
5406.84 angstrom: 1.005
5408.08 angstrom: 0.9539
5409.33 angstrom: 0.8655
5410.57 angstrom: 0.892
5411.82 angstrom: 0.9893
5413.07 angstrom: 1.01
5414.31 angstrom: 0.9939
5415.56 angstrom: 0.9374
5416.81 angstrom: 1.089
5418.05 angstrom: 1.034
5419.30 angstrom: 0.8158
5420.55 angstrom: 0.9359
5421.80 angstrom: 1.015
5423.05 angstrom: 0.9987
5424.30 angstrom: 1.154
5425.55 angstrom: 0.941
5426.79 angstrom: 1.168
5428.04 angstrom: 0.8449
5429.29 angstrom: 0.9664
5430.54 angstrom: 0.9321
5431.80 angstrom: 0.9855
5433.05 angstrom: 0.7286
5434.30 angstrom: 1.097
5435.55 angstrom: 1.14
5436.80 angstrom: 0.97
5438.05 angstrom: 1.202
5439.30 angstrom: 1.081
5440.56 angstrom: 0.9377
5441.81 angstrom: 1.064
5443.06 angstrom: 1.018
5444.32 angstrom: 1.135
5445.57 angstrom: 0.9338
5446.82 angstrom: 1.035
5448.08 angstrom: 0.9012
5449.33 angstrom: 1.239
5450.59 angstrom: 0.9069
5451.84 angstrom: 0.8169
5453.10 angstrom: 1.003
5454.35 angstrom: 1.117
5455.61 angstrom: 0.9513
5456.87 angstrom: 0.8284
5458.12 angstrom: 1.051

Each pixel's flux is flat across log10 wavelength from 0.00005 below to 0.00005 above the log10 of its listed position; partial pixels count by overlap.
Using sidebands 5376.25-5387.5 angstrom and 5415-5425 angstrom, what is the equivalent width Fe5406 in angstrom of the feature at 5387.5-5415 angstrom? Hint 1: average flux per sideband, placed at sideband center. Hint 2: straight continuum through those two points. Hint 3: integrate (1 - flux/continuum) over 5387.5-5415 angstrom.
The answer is 2.4 angstrom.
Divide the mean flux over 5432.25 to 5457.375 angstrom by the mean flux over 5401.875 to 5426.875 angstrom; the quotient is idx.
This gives 1.04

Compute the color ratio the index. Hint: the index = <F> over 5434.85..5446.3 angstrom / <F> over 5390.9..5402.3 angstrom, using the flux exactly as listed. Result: 1.23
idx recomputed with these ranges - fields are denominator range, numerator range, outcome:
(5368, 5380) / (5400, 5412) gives 0.86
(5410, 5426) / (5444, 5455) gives 1.02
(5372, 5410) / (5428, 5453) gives 1.05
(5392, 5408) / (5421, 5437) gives 1.13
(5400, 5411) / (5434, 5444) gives 1.24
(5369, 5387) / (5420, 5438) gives 0.97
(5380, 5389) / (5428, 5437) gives 0.93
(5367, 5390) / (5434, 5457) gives 1.00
